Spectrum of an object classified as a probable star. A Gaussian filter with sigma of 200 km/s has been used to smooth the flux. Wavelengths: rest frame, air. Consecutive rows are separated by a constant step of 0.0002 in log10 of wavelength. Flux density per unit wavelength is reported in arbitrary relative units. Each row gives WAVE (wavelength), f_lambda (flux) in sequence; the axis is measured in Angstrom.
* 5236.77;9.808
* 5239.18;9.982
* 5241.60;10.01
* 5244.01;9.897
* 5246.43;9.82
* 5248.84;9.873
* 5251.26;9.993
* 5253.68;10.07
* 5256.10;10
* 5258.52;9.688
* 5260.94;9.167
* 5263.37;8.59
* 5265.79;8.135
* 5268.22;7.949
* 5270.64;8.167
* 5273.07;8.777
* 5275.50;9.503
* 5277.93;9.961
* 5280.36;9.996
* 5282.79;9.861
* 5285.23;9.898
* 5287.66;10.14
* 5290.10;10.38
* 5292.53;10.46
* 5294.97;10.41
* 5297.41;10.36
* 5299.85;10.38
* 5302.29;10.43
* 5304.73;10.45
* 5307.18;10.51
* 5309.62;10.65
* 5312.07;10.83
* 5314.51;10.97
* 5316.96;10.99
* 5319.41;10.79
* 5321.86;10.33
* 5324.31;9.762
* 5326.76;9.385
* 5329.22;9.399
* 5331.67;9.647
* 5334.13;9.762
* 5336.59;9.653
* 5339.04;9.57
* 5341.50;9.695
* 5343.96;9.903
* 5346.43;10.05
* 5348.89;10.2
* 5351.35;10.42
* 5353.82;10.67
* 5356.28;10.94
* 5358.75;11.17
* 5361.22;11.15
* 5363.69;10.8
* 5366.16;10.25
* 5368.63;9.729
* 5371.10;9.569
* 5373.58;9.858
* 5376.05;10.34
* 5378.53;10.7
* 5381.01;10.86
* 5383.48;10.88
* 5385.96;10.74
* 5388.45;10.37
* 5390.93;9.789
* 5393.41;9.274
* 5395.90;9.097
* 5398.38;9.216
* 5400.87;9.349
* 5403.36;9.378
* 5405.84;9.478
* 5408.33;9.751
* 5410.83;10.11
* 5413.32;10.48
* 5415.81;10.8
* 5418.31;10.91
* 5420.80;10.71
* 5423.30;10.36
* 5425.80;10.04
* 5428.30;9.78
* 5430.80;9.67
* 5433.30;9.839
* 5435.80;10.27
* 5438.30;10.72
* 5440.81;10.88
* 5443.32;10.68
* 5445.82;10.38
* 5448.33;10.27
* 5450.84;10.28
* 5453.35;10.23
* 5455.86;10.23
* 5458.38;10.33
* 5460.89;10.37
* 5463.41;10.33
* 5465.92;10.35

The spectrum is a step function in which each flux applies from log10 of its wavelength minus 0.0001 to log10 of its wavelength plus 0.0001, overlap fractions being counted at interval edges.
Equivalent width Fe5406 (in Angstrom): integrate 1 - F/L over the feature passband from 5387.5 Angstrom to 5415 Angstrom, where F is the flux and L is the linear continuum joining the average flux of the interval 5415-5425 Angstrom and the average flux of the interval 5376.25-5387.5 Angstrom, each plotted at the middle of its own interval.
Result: 2.6 Angstrom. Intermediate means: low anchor 10.7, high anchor 10.7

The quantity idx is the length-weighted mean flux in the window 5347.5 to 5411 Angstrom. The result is 10.2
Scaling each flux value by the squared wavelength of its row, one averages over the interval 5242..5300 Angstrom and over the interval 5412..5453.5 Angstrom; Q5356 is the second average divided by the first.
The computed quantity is 1.14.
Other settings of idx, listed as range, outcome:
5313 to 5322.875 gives 10.8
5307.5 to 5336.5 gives 10.2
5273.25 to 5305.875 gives 10.1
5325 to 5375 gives 10.1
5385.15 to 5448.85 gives 10.1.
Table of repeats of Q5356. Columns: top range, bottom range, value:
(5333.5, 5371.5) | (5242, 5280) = 1.14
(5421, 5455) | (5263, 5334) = 1.09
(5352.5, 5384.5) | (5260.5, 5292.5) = 1.17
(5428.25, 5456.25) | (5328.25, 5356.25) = 1.07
